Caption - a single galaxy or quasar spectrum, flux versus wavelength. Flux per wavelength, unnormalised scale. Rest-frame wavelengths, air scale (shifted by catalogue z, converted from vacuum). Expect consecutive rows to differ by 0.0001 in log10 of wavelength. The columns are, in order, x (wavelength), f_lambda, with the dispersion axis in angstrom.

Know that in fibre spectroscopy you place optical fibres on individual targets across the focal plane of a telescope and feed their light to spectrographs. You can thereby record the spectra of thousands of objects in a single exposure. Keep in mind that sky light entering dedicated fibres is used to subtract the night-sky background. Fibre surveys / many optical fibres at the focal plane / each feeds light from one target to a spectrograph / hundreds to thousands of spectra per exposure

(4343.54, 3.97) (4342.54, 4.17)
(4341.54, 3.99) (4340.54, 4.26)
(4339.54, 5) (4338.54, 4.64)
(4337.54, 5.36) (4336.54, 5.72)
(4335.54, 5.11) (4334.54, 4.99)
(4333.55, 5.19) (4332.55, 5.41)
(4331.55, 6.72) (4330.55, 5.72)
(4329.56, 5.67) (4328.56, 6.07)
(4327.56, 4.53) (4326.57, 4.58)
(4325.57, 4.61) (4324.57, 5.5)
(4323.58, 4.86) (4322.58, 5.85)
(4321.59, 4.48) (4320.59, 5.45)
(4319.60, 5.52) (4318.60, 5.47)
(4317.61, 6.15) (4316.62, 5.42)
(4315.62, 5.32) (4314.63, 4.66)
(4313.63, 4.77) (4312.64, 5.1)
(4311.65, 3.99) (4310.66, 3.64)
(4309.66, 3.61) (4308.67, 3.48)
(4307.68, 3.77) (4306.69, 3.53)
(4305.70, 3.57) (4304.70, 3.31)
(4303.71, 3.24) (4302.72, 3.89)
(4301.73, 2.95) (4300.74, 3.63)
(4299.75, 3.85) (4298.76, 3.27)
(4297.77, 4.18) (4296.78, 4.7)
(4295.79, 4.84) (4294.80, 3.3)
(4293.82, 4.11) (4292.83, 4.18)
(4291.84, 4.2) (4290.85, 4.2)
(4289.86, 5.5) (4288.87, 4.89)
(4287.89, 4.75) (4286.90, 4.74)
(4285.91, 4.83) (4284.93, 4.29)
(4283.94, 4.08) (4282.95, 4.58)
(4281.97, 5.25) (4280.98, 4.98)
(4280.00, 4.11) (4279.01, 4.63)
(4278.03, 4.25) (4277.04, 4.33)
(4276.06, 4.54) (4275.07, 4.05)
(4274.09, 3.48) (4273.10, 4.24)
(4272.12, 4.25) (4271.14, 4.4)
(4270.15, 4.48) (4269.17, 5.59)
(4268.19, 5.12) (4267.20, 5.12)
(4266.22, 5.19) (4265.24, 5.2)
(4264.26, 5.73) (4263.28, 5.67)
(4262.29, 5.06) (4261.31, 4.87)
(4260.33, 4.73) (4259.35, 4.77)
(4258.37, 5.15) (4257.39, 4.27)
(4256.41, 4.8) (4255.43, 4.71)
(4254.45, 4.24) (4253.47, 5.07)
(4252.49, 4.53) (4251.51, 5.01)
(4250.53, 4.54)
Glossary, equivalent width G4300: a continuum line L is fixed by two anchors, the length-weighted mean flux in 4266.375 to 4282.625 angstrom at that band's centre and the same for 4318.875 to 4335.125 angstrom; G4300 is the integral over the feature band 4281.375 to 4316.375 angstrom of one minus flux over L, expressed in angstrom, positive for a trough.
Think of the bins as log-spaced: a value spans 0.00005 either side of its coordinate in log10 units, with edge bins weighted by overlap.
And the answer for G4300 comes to 5.1 angstrom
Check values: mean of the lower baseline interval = 4.57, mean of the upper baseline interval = 5.32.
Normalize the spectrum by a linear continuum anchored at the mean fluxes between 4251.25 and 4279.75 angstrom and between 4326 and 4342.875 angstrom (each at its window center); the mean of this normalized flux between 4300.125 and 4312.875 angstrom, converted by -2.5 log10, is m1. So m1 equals 0.337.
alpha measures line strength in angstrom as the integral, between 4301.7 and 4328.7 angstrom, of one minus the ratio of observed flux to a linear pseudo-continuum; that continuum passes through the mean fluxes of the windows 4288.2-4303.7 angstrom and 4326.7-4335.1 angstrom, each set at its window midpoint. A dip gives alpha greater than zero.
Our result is 1.9 angstrom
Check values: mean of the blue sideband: 4.09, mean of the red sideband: 5.5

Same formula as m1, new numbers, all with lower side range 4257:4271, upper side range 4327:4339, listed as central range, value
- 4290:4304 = 0.31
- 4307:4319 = 0.16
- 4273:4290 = 0.14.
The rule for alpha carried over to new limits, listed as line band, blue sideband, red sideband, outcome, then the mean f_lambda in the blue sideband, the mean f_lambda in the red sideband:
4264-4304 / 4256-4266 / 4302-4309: -1.56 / 5.03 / 3.52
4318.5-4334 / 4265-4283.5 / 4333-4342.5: -1.65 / 4.61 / 4.88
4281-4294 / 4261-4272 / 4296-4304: -1.05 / 5.1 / 3.77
